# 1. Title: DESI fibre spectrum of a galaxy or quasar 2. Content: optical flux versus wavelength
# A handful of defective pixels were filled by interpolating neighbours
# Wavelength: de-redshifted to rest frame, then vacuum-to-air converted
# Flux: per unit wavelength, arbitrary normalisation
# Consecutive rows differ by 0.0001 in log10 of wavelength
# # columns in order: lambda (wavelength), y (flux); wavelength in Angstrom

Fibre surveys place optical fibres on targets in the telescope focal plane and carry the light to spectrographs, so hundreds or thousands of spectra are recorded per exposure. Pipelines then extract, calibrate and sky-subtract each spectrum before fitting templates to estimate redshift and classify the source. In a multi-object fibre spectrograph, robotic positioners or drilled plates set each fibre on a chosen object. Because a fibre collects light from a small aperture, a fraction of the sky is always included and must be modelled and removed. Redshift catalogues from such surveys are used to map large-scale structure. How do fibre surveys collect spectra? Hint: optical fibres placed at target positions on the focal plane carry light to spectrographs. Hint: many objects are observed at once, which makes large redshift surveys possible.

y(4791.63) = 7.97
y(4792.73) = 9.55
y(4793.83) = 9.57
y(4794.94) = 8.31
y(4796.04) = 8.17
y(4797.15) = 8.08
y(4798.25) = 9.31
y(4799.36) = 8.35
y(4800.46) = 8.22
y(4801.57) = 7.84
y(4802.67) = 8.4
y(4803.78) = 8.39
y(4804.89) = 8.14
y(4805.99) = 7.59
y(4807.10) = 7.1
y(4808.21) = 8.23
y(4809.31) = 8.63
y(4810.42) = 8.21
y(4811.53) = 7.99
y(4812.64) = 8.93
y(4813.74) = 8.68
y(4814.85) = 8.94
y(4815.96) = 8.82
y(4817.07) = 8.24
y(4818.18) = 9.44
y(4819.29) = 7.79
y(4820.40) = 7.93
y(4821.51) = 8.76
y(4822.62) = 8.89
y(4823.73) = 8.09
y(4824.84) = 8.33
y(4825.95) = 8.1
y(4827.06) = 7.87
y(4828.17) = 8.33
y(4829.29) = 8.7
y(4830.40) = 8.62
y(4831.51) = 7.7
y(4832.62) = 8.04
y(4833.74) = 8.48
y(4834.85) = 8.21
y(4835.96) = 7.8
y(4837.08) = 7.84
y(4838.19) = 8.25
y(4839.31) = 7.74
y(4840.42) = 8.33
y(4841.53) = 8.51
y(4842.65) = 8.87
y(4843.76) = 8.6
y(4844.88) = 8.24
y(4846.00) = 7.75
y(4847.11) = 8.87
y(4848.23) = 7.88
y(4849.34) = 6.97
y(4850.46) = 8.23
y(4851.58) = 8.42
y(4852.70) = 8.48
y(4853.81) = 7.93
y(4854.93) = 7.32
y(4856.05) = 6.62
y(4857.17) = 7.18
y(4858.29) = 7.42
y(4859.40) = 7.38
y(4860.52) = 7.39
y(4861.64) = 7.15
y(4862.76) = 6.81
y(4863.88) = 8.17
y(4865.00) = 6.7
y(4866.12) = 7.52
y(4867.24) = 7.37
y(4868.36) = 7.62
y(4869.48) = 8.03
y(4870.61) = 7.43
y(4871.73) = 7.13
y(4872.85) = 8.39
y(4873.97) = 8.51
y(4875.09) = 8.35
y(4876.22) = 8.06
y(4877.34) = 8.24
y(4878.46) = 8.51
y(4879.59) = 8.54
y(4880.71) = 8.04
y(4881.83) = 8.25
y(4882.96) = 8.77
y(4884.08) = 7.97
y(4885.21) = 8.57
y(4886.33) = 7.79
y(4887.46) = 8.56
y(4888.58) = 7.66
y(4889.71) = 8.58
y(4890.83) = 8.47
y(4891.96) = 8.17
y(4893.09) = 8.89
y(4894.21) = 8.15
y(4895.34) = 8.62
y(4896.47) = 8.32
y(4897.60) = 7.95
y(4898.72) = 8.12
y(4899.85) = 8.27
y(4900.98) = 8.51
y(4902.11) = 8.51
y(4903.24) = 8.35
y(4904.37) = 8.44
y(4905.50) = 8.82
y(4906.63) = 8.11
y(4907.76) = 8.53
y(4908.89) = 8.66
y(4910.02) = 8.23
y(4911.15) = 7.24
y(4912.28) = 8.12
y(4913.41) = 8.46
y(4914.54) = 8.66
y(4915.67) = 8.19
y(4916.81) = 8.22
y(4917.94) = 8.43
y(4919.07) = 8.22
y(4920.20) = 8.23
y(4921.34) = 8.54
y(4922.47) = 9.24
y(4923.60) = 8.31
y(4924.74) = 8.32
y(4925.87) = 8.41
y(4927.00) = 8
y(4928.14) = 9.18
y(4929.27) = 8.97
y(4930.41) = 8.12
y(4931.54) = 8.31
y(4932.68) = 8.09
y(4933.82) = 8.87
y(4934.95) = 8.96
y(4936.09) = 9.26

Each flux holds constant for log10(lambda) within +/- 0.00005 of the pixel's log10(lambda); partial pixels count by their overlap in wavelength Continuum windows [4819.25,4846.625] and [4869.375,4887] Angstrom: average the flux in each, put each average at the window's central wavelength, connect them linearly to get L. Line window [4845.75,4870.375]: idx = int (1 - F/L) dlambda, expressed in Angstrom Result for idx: 1.8 Angstrom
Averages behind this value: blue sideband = 8.24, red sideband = 8.16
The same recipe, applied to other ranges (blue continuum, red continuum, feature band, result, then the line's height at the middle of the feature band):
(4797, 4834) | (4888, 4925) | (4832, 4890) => 2.72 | 8.34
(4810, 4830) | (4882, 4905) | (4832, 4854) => 0.62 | 8.41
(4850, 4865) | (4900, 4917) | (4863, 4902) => -0.92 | 7.93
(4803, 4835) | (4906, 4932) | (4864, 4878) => 0.93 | 8.35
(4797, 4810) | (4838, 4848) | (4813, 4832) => -0.39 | 8.26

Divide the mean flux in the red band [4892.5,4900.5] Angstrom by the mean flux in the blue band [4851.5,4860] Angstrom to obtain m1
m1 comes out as 1.10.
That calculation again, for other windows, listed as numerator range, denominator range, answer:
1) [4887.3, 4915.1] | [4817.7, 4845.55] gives 1.01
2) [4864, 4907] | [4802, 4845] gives 0.98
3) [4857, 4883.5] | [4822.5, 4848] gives 0.95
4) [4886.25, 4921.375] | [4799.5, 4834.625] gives 1.00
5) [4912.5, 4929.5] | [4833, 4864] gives 1.08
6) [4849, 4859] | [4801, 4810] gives 0.95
